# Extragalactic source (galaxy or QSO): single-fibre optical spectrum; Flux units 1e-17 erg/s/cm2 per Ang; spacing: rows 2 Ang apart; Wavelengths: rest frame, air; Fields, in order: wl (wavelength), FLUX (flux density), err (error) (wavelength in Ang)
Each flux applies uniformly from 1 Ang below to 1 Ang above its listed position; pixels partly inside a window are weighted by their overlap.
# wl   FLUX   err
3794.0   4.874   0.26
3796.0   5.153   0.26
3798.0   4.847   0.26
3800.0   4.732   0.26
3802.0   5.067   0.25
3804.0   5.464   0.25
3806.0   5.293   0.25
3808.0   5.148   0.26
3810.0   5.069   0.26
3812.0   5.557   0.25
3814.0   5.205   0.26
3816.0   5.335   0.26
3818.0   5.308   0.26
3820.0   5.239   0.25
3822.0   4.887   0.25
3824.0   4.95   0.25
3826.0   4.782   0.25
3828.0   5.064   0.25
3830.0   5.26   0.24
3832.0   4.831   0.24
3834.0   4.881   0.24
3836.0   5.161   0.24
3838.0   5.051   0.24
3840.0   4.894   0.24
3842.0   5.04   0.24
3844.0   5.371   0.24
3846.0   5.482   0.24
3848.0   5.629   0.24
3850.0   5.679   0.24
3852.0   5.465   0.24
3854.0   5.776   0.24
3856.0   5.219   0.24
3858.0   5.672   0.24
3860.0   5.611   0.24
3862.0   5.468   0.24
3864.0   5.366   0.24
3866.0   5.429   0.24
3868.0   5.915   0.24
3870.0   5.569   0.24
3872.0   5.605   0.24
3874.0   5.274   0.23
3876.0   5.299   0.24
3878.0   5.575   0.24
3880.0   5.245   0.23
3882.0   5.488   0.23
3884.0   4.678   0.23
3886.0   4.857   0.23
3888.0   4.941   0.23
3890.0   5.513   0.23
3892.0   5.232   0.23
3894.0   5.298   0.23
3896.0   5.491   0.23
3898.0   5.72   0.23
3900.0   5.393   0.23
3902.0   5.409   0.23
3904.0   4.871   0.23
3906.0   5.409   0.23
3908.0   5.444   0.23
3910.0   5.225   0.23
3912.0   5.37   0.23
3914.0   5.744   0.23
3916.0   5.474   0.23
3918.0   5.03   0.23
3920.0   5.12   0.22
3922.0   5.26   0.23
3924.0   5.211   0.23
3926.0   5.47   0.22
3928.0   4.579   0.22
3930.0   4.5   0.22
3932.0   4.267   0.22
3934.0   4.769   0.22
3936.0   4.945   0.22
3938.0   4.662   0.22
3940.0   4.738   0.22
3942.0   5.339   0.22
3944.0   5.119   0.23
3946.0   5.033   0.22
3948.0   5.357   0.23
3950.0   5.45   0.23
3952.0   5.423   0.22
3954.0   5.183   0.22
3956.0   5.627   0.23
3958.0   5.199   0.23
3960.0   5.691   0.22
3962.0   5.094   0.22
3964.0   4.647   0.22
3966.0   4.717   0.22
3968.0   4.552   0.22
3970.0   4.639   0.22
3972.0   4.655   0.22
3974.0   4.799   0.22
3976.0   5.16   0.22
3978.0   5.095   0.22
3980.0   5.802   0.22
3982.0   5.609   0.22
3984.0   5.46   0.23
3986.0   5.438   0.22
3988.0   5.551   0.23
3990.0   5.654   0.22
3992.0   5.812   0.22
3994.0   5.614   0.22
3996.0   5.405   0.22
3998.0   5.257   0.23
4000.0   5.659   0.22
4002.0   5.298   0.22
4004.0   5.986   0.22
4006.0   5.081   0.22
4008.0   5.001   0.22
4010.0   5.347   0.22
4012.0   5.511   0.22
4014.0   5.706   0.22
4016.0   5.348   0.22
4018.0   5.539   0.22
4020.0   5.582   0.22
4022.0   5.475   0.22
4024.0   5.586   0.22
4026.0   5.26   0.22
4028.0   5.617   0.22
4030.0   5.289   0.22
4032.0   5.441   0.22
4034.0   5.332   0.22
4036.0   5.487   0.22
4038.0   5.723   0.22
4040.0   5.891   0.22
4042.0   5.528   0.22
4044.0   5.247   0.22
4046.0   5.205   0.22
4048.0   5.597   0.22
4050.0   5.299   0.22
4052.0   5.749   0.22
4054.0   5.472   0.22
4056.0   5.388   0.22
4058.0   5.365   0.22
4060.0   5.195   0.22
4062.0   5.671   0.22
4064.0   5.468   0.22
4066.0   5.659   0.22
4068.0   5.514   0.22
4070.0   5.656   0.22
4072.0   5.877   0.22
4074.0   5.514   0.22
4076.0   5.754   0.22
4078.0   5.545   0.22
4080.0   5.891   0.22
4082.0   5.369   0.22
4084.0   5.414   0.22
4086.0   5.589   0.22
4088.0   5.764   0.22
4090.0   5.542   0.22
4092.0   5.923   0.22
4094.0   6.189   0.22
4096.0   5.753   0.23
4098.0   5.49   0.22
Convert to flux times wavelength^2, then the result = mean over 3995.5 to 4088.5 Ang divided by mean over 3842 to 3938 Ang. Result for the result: 1.1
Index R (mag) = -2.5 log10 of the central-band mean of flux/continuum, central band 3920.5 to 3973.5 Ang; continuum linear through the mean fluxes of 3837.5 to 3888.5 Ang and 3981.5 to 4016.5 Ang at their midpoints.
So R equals 0.09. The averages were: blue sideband 5.38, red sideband 5.49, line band 5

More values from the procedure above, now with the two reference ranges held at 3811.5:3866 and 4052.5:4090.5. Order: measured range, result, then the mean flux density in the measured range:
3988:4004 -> -0.02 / 5.56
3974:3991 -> 0.00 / 5.43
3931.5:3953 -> 0.08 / 5.03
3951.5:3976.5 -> 0.08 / 5.02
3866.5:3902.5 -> -0.01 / 5.36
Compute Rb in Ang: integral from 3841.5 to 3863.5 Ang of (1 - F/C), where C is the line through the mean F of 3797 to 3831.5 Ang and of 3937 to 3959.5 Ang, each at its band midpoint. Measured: -1.50 Ang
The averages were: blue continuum 5.13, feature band 5.5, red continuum 5.2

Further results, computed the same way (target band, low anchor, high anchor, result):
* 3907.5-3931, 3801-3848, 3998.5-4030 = 0.48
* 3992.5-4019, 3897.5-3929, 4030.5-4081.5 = -0.01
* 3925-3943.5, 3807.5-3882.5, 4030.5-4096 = 2.05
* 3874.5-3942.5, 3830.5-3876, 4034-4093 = 3.28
